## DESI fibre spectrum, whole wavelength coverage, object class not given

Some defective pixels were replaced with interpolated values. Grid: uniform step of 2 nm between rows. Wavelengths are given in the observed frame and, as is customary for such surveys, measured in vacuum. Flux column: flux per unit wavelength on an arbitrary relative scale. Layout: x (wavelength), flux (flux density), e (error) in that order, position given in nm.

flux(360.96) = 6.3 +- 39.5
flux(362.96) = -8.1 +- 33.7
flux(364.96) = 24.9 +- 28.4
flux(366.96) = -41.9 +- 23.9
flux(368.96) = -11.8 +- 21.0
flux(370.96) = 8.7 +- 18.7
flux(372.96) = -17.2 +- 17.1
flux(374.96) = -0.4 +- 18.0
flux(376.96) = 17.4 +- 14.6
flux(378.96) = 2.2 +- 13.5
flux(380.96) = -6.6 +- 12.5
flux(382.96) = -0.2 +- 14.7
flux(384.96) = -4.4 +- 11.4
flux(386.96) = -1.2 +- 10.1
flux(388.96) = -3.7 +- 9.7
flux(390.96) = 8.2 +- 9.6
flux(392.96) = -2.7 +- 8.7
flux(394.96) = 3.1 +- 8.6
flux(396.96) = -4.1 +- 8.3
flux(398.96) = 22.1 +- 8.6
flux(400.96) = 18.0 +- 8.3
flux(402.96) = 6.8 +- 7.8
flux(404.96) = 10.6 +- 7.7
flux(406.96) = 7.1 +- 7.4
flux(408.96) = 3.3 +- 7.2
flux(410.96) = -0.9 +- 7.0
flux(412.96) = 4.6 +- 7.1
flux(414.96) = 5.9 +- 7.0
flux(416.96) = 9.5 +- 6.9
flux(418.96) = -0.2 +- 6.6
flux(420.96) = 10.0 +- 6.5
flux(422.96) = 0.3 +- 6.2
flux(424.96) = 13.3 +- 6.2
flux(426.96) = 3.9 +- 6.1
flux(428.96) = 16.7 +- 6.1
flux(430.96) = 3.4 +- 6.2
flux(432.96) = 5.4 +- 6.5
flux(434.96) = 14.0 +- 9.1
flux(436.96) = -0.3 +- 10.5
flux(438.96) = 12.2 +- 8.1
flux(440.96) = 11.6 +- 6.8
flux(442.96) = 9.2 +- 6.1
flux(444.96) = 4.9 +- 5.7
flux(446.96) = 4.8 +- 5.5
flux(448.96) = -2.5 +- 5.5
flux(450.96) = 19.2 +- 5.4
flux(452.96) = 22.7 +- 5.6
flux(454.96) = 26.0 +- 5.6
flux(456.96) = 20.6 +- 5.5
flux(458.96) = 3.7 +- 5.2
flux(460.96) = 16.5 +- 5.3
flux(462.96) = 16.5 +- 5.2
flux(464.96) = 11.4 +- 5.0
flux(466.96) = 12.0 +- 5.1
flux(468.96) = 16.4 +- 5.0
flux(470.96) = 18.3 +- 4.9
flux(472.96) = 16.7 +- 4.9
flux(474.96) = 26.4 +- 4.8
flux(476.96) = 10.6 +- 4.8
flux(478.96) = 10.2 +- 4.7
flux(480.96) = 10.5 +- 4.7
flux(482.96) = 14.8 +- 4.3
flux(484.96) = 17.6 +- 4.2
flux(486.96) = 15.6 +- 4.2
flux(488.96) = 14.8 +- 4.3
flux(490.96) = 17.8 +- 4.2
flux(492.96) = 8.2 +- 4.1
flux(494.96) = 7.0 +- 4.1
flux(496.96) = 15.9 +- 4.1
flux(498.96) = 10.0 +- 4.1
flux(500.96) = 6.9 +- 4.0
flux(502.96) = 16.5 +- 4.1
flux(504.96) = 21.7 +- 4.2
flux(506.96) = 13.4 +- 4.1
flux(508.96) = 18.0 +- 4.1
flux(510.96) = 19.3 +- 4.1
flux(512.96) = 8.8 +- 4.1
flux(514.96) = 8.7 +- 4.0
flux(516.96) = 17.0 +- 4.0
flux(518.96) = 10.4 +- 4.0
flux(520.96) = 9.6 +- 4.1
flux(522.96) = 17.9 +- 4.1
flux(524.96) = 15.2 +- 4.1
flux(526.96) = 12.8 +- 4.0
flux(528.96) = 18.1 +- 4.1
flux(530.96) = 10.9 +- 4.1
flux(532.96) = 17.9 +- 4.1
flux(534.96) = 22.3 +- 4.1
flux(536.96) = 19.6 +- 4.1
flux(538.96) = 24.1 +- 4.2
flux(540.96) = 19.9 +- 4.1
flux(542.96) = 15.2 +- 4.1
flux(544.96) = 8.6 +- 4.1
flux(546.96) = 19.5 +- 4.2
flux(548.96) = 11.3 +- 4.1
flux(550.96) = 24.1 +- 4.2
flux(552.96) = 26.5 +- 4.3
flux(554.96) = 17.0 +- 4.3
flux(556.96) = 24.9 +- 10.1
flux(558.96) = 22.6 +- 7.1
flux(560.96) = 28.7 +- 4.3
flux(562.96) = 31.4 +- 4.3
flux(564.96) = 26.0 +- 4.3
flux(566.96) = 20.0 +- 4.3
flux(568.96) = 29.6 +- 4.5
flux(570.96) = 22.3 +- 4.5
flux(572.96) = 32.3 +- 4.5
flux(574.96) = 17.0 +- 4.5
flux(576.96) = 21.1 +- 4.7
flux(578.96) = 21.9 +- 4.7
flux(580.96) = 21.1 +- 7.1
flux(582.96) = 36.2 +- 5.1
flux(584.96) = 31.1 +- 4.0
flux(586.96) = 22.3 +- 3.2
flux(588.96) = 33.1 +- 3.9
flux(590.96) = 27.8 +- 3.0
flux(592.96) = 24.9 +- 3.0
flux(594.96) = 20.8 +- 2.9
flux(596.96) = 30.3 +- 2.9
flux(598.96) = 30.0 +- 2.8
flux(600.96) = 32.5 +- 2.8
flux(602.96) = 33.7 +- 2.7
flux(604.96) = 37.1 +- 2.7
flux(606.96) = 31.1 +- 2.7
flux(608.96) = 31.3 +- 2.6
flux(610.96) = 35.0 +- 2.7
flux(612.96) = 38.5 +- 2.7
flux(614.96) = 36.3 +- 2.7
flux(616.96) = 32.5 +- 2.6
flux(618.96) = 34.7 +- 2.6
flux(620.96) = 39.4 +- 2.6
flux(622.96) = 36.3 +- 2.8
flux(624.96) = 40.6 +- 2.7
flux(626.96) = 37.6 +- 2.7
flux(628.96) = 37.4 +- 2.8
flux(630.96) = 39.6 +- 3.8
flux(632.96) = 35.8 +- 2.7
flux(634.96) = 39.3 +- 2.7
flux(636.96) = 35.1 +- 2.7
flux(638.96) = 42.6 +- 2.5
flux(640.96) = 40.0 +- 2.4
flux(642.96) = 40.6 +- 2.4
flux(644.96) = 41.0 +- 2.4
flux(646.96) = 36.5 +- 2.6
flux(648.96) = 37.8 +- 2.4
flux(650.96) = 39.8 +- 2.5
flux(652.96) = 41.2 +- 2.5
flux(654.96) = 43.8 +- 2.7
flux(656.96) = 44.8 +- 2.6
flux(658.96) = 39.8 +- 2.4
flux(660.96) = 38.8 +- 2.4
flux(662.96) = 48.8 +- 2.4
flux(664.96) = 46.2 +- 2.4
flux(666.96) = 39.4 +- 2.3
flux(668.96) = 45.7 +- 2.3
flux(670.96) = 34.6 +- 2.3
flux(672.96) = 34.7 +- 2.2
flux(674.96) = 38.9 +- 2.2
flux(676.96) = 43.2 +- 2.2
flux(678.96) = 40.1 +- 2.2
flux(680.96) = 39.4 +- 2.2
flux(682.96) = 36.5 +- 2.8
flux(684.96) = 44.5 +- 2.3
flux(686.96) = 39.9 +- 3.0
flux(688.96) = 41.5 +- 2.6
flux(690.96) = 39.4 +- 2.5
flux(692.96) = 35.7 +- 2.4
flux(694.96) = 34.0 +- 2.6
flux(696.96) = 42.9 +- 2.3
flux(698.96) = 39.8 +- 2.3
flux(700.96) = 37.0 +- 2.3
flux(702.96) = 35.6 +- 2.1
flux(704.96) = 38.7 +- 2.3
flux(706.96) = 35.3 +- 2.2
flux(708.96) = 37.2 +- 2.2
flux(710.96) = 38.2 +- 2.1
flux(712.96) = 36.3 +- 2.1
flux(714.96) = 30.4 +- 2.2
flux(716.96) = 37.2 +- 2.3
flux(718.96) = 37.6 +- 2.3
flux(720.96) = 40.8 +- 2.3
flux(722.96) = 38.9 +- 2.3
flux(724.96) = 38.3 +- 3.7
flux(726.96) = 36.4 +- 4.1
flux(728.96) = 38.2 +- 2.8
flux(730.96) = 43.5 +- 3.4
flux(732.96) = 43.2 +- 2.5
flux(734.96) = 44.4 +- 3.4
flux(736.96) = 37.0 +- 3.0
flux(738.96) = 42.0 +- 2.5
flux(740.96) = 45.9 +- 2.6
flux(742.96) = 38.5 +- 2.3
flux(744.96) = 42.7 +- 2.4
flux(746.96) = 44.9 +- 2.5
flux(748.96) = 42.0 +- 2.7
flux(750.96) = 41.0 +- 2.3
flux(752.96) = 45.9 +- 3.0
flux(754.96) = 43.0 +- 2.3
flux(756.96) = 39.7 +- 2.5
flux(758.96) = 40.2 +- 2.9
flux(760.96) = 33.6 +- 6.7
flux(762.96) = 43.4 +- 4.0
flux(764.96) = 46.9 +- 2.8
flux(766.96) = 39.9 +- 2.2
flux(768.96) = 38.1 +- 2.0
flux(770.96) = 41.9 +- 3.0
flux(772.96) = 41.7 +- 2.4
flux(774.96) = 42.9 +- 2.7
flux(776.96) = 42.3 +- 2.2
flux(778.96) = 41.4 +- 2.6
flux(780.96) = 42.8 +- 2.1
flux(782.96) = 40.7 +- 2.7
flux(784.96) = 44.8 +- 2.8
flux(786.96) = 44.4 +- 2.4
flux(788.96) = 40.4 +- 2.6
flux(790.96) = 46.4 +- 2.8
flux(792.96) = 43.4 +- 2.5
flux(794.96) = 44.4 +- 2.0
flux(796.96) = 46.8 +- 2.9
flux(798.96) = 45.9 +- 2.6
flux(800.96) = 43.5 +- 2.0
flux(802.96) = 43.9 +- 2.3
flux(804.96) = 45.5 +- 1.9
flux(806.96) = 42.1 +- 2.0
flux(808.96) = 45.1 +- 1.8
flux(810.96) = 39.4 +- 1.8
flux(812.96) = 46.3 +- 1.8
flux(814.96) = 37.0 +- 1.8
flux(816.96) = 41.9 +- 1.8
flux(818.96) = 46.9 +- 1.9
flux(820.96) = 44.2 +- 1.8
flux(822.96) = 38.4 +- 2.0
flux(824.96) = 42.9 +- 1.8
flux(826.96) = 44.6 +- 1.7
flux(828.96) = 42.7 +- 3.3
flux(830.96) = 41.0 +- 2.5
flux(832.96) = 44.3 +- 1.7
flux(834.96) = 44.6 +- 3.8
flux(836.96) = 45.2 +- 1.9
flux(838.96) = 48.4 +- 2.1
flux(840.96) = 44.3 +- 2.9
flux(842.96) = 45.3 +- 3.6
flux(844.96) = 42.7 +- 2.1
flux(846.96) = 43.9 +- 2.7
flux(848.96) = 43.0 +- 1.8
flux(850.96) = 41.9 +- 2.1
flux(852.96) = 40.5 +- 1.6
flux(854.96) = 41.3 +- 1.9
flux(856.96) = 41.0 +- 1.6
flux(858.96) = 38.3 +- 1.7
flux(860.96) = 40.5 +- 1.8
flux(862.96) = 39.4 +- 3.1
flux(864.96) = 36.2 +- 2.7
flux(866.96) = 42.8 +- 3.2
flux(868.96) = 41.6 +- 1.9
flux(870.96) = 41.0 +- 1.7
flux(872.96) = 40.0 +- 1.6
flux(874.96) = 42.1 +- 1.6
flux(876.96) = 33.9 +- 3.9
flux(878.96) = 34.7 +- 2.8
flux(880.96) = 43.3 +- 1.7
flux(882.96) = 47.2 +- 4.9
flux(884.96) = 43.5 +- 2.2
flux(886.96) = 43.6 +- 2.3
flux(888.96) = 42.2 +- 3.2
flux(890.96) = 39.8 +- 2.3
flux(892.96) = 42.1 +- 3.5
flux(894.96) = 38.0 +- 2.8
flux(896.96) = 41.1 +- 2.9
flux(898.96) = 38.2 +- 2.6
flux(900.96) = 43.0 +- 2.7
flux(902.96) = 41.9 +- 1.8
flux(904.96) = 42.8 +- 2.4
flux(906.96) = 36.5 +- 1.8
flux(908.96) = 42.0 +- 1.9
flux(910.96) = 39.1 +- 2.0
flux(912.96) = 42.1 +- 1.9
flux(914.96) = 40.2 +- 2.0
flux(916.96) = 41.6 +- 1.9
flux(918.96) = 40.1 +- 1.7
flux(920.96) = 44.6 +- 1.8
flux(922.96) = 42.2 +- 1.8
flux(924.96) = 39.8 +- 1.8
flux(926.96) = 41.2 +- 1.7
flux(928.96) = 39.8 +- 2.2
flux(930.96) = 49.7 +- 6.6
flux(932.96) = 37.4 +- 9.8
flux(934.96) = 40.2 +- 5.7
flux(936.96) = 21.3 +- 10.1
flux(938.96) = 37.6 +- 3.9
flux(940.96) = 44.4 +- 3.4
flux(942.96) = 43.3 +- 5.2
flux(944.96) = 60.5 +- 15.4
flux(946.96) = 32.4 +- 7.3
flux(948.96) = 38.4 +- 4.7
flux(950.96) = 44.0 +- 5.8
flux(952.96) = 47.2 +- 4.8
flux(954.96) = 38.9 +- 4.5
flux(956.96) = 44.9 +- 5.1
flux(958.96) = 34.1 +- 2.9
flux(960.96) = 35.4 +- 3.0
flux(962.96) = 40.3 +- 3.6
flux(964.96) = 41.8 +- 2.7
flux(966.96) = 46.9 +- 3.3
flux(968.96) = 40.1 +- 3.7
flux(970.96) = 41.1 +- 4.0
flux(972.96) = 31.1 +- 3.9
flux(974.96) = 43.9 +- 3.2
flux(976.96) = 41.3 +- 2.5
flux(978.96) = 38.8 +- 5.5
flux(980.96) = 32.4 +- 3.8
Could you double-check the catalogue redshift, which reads 0.38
